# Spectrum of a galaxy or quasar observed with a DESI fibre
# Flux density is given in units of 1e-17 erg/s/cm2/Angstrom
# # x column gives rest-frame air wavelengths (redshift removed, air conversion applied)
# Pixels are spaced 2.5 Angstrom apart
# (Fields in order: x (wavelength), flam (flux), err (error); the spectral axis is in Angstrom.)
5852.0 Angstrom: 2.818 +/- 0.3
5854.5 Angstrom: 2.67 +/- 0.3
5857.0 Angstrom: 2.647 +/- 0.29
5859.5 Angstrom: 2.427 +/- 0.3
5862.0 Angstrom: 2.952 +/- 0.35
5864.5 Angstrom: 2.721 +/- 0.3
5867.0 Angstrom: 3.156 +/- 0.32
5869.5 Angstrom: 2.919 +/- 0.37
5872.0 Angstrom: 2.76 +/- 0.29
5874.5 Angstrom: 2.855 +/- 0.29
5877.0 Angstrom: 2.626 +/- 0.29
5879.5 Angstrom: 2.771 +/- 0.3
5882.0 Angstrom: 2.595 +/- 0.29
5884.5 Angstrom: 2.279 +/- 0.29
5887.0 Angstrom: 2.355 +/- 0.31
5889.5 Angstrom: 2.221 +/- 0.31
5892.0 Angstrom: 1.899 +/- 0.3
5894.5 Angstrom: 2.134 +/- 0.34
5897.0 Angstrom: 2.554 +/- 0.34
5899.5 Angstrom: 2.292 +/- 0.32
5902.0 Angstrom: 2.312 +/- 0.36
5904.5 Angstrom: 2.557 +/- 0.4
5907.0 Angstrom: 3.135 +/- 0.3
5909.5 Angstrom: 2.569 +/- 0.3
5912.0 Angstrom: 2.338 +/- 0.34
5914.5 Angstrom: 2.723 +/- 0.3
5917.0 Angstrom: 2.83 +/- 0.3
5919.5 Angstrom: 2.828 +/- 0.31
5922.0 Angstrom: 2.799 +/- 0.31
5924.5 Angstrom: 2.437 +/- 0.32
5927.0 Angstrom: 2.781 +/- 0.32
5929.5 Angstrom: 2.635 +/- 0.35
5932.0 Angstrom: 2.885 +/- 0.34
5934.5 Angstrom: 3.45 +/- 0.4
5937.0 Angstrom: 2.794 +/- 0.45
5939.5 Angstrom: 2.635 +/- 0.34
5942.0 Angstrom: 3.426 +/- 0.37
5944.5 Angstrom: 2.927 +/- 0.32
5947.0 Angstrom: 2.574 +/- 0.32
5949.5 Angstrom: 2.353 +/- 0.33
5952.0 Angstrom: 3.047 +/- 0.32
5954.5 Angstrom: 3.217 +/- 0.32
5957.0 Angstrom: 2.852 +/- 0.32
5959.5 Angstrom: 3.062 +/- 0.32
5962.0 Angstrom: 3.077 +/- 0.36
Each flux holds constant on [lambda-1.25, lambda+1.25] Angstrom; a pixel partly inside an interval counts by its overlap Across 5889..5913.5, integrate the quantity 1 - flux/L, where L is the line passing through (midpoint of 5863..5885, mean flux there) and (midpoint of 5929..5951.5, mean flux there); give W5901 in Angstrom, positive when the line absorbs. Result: 3.5 Angstrom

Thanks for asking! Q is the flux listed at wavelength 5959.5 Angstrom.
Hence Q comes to 3.062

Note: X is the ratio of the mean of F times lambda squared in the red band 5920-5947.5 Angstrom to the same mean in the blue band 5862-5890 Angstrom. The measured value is 1.09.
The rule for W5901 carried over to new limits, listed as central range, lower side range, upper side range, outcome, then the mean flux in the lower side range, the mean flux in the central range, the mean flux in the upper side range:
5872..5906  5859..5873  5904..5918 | 4.1 Angstrom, 2.84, 2.44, 2.7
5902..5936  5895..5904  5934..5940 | -1.0 Angstrom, 2.38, 2.75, 2.94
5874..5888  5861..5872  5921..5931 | 1.4 Angstrom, 2.92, 2.57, 2.67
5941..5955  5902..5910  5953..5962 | 0.4 Angstrom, 2.7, 2.9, 3.05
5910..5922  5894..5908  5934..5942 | 0.1 Angstrom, 2.51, 2.69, 2.99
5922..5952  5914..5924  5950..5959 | 0.6 Angstrom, 2.77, 2.82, 2.98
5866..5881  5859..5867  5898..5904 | -0.9 Angstrom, 2.8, 2.84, 2.34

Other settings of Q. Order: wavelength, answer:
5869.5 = 2.919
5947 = 2.574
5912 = 2.338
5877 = 2.626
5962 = 3.077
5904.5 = 2.557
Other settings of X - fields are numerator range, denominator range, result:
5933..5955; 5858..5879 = 1.07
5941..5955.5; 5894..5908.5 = 1.17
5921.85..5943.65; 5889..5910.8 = 1.20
